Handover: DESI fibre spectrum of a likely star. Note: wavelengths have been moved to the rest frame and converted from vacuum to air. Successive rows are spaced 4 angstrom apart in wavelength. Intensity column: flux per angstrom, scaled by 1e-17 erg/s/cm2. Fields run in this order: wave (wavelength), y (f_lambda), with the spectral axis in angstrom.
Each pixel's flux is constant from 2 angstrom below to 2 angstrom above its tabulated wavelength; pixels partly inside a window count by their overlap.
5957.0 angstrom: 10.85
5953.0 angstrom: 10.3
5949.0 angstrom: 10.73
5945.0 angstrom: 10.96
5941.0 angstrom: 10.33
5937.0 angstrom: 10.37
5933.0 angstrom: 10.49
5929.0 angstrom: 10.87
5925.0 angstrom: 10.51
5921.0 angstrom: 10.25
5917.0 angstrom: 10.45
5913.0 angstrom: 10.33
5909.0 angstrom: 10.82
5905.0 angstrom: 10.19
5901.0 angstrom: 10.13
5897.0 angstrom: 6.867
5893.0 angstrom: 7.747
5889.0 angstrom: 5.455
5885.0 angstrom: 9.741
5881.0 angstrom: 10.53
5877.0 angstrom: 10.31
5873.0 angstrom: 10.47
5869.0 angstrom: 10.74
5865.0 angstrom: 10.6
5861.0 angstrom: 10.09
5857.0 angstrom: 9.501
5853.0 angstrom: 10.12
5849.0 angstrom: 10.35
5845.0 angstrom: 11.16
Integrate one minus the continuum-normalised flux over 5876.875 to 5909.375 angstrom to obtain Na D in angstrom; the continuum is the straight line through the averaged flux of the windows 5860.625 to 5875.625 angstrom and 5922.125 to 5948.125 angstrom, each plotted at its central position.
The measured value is 4.96 angstrom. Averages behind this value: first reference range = 10.5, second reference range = 10.6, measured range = 8.93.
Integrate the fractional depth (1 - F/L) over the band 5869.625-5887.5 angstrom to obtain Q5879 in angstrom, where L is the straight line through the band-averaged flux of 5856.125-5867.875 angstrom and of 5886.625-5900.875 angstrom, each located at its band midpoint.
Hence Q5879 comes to -3.17 angstrom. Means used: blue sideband 10.2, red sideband 7.22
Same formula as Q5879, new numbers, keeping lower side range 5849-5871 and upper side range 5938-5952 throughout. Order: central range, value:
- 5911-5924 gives 0.2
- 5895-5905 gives 1.5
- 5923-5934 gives -0.1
